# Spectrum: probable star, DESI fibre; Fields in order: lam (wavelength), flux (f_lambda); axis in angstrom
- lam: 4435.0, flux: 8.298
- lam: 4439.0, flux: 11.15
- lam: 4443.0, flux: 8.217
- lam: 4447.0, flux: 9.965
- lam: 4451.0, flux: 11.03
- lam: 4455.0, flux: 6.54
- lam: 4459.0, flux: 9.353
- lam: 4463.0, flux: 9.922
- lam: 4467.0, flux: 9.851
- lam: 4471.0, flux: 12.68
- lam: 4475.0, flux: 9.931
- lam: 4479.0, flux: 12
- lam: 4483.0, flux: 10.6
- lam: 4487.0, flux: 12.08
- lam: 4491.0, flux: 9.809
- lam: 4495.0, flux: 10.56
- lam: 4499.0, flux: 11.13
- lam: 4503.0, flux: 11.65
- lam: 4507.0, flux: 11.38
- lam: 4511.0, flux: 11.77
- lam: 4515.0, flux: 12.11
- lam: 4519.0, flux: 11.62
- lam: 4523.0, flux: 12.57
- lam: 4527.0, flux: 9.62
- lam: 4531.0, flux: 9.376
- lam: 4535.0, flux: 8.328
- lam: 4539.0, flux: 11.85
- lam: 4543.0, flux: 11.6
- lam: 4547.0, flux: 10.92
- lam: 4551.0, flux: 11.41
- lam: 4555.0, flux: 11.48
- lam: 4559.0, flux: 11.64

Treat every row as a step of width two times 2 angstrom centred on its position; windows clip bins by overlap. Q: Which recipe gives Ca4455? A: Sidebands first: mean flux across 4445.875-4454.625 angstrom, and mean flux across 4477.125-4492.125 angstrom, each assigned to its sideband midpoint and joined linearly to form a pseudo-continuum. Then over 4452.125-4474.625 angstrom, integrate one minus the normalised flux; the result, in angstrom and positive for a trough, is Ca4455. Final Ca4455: 1.4 angstrom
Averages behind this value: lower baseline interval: 9.82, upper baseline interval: 11.2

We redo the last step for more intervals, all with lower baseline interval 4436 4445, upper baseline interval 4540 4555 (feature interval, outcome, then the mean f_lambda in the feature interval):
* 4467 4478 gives -1.1 angstrom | 11.1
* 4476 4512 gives -2.5 angstrom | 11.2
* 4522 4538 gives 1.6 angstrom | 9.93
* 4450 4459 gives 1.0 angstrom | 8.66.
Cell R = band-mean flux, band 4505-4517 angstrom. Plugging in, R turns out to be 11.8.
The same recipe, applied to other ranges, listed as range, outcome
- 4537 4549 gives 11.5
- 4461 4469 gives 9.89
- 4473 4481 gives 11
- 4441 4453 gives 9.74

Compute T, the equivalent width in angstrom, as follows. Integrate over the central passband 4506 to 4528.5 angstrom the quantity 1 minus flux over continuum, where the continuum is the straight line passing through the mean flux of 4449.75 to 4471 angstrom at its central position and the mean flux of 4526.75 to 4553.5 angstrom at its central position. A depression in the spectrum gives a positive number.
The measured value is -2.9 angstrom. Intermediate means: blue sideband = 9.59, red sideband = 10.5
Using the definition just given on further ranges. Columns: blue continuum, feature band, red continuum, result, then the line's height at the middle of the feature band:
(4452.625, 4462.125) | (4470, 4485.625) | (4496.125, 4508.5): -2.57 angstrom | 9.68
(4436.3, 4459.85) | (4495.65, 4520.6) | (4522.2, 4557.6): -3.13 angstrom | 10.3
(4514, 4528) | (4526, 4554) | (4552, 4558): 2.47 angstrom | 11.5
